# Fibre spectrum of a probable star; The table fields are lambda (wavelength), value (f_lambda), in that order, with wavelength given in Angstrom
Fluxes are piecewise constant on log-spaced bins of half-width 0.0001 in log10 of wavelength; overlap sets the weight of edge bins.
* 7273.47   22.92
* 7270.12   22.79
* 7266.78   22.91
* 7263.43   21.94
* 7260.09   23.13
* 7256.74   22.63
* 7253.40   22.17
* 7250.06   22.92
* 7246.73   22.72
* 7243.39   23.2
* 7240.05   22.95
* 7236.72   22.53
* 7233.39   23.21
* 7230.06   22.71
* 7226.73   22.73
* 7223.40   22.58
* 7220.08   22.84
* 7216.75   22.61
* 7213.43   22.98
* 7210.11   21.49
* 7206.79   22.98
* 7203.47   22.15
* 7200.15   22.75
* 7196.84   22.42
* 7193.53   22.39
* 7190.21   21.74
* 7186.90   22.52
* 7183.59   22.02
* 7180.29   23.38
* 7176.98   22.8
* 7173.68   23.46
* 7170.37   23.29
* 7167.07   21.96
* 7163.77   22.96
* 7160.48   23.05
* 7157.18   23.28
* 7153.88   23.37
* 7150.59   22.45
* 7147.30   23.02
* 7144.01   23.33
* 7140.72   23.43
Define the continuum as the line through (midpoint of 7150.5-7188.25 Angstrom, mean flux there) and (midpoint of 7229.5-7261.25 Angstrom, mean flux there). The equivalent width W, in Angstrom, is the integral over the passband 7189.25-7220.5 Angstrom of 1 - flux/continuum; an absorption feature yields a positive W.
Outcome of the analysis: 0.6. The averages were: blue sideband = 22.9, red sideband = 22.8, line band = 22.4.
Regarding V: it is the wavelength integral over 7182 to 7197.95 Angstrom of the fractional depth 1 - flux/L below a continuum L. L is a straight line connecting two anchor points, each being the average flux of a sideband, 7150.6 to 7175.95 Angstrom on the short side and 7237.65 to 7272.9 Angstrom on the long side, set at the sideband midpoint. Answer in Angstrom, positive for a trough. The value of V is 0.5 Angstrom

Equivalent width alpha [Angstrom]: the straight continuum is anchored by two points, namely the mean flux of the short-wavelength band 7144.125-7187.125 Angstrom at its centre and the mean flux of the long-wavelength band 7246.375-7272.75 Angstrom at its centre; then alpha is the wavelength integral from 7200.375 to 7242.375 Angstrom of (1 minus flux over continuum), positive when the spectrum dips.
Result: 0.2 Angstrom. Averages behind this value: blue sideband 22.9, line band 22.7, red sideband 22.7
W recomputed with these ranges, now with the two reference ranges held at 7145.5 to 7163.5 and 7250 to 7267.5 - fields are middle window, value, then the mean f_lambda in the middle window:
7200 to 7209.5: 0.1 Angstrom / 22.5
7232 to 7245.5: -0.2 Angstrom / 23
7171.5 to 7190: 0.1 Angstrom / 22.8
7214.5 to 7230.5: 0.0 Angstrom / 22.7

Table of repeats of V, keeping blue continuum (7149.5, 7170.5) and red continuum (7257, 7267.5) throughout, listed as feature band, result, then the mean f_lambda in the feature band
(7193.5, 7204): 0.2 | 22.5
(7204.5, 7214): 0.1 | 22.4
